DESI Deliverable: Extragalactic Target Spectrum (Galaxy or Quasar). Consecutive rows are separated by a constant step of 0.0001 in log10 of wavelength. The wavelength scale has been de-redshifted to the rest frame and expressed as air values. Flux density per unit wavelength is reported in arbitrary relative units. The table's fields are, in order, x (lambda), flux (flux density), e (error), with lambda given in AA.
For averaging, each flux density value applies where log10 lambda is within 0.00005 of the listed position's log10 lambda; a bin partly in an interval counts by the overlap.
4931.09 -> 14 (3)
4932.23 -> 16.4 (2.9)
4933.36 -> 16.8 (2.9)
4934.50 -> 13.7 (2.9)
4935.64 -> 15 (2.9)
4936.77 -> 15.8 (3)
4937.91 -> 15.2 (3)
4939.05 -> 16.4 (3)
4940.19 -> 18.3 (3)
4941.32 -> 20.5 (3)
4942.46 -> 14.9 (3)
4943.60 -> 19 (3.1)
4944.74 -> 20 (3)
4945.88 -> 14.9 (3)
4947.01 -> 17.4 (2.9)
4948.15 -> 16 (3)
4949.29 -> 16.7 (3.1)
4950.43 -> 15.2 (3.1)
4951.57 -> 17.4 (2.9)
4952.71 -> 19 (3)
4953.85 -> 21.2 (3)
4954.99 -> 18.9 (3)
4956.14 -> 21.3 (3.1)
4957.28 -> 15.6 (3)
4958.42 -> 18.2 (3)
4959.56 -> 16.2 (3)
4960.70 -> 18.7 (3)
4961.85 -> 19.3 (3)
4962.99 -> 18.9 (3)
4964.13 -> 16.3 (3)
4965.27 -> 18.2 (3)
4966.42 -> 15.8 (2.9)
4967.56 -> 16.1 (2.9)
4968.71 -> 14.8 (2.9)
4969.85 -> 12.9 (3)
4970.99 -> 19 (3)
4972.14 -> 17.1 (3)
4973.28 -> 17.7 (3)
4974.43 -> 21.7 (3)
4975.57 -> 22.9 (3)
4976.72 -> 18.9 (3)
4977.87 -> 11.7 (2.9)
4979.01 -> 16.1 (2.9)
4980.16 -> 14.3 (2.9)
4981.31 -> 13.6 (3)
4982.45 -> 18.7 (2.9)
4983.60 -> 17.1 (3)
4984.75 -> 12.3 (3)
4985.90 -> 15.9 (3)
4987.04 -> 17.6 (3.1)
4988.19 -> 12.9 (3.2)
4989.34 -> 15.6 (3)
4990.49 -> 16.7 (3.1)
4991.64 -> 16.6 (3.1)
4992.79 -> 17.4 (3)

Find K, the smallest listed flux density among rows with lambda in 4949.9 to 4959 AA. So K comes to 15.2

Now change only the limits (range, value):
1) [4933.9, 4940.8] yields 13.7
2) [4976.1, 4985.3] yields 11.7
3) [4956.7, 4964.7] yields 15.6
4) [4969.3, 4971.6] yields 12.9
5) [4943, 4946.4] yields 14.9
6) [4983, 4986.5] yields 12.3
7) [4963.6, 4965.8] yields 16.3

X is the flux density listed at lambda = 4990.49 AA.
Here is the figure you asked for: 16.7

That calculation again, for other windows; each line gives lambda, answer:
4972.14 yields 17.1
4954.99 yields 18.9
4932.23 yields 16.4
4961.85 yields 19.3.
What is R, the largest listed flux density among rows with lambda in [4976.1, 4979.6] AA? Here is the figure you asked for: 18.9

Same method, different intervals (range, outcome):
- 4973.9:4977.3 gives 22.9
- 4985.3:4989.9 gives 17.6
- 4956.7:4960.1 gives 18.2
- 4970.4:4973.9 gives 19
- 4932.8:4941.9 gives 20.5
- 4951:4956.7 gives 21.3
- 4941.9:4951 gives 20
